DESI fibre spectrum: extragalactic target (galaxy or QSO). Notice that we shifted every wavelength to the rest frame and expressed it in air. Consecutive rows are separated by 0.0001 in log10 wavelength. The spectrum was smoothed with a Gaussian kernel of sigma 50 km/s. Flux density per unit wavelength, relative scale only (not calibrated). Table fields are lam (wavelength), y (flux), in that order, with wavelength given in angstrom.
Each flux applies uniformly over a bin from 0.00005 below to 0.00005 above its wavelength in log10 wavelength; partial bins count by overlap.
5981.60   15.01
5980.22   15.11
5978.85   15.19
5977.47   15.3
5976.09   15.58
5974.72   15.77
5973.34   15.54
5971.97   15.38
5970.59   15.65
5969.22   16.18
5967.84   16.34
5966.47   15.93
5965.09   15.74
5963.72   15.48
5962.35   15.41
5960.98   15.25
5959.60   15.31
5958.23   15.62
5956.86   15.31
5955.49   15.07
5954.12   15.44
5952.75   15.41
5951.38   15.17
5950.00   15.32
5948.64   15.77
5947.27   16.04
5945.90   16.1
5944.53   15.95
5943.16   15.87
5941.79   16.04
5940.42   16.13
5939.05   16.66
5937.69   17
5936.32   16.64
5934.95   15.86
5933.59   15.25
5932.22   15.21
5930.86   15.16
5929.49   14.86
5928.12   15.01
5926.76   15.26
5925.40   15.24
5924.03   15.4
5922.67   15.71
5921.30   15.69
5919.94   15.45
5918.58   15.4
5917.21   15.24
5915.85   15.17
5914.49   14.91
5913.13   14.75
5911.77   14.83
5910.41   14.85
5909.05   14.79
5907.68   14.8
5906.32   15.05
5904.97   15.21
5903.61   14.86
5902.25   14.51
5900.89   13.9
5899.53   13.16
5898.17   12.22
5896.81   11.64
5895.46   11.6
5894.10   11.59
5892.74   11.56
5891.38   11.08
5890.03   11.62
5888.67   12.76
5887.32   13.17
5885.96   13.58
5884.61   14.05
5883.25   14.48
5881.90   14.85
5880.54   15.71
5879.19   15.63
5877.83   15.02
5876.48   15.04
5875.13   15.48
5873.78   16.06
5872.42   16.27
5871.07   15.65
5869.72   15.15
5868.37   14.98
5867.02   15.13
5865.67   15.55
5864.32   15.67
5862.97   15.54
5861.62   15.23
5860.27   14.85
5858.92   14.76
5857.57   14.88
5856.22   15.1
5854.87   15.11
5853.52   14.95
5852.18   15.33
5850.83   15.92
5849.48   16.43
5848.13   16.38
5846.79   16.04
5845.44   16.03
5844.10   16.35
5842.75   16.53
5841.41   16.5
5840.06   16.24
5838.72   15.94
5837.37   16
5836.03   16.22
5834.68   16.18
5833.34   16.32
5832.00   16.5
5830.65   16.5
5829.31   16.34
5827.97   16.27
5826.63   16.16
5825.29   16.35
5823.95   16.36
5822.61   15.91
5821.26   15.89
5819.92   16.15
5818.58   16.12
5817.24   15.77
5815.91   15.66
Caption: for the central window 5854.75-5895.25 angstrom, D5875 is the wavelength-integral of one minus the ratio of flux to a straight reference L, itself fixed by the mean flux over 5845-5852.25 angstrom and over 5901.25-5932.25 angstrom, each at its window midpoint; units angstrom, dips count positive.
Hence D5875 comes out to 3.2 angstrom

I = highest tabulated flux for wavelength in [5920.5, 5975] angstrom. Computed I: 17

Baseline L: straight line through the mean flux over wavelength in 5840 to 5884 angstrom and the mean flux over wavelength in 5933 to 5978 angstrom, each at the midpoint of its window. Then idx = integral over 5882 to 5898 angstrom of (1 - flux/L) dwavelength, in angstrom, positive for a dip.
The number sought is 3.1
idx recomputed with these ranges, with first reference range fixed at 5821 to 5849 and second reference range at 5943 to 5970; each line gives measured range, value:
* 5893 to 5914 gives 2.7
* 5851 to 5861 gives 0.7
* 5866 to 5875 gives 0.3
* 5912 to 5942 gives 0.5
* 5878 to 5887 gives 0.7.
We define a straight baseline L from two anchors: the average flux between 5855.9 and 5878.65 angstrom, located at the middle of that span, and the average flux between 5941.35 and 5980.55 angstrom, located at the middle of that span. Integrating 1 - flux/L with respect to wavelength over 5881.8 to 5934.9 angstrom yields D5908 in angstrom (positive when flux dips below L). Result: 4.22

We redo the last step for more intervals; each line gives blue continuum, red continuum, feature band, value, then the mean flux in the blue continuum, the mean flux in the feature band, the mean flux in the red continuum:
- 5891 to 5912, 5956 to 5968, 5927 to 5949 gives -1.6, 13.5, 15.8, 15.6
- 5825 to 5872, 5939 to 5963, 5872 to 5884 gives 0.3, 15.8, 15.4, 15.6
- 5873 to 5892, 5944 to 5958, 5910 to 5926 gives -0.3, 14.2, 15.2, 15.6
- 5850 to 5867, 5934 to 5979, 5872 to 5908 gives 3.6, 15.2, 13.9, 15.7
